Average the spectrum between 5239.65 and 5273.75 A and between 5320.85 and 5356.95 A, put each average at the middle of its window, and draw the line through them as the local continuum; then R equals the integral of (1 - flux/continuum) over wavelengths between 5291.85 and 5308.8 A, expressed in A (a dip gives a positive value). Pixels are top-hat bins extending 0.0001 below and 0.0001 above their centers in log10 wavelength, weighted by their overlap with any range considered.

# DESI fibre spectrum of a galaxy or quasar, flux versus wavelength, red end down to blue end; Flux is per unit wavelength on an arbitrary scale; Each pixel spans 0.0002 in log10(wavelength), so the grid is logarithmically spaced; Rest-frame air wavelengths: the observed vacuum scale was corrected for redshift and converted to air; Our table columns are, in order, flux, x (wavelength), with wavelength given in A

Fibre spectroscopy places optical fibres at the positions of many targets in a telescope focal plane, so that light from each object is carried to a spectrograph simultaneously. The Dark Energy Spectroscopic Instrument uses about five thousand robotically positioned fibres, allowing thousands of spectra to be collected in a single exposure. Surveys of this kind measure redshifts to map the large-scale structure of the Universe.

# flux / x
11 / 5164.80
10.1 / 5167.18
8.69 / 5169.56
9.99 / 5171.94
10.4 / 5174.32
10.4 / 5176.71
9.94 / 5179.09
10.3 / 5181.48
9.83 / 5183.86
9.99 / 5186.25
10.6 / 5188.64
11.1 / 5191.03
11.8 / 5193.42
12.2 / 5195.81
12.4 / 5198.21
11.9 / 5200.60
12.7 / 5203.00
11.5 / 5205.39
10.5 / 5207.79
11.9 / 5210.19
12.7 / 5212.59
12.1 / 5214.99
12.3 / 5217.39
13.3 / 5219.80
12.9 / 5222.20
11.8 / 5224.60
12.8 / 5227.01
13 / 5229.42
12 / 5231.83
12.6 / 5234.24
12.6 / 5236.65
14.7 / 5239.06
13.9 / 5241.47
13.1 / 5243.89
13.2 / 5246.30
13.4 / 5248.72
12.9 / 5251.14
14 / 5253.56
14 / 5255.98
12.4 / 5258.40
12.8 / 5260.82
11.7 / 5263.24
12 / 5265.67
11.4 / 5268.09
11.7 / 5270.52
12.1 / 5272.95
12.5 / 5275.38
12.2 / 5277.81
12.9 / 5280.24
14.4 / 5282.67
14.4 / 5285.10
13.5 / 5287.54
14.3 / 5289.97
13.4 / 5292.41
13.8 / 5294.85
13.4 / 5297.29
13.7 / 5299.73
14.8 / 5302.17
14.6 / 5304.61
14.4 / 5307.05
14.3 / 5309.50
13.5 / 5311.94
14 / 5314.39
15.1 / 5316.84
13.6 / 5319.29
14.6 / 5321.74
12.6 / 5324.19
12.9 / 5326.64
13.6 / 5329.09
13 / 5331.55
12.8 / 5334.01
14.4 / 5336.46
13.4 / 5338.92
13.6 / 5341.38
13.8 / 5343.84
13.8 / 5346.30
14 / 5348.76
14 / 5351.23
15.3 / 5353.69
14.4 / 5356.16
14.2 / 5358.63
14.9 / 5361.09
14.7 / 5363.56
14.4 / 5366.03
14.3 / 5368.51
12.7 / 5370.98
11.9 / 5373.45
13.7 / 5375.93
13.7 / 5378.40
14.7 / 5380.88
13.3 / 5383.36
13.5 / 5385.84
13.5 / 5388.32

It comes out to -1.0 A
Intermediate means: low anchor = 12.8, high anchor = 13.7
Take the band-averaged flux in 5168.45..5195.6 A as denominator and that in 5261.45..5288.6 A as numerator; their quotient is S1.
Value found 1.22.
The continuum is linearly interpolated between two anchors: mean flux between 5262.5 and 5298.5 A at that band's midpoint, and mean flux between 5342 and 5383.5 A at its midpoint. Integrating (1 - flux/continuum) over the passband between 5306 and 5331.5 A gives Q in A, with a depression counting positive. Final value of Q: -0.7 A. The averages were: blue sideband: 12.9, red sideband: 14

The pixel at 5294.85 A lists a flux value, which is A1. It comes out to 13.8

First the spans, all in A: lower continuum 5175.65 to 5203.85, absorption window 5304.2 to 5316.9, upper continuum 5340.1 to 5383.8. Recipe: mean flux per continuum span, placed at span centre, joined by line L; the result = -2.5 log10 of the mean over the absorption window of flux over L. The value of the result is -0.09 mag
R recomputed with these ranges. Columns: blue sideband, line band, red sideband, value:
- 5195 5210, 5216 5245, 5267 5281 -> -2.3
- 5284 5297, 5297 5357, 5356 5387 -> -0.3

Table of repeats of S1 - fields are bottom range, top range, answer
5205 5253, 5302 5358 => 1.10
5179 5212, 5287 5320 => 1.25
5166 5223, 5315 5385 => 1.23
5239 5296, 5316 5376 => 1.06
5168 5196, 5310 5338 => 1.32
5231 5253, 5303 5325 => 1.07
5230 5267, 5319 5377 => 1.06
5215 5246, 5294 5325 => 1.09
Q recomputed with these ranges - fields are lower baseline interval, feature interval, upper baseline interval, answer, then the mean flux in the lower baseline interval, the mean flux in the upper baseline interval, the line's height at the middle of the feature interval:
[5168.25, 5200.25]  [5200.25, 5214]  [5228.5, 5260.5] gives -0.3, 10.6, 13.2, 11.6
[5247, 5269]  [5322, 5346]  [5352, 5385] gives 0.4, 12.8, 14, 13.6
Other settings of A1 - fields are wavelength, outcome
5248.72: 13.4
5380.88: 14.7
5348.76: 14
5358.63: 14.2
